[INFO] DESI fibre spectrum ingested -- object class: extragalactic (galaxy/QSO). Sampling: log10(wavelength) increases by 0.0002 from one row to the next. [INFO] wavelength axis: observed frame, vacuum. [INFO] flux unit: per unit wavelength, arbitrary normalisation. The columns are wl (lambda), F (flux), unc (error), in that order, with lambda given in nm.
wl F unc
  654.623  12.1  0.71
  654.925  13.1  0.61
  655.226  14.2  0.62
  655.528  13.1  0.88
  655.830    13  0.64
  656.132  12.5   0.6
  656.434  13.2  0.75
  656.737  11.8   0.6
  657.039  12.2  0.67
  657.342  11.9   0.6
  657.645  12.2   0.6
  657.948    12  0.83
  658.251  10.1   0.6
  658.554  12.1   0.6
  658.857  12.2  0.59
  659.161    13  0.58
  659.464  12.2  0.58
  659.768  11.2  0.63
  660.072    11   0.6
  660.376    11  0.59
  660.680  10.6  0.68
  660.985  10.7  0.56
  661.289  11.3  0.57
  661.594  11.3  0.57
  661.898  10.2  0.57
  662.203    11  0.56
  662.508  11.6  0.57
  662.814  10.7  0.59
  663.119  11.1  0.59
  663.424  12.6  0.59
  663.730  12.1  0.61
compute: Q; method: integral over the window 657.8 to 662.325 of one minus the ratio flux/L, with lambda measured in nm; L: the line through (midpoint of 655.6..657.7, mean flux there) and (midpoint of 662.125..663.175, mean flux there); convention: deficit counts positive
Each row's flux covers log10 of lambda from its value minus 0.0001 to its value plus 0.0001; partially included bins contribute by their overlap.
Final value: 0.136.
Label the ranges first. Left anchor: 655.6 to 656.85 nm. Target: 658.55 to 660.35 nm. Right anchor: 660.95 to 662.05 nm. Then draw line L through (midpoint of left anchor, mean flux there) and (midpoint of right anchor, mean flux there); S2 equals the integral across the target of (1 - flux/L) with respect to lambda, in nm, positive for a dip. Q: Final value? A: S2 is -0.04 nm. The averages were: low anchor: 12.7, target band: 11.9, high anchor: 10.9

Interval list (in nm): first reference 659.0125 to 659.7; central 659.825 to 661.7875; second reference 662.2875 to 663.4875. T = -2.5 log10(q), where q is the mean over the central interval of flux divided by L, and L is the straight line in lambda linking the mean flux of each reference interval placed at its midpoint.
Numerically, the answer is 0.10 mag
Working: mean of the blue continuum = 12.4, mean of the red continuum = 11.4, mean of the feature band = 11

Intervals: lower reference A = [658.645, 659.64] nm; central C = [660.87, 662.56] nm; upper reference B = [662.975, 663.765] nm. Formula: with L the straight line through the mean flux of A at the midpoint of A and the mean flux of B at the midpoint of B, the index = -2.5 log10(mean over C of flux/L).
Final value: 0.11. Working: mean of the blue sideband 12.4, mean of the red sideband 11.9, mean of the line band 11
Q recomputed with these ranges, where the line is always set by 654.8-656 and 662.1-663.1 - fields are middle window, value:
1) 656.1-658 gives 0.09 nm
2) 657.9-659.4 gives 0.05 nm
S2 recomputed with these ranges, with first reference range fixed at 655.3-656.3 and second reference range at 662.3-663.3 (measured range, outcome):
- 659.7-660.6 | 0.063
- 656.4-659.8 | 0.105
